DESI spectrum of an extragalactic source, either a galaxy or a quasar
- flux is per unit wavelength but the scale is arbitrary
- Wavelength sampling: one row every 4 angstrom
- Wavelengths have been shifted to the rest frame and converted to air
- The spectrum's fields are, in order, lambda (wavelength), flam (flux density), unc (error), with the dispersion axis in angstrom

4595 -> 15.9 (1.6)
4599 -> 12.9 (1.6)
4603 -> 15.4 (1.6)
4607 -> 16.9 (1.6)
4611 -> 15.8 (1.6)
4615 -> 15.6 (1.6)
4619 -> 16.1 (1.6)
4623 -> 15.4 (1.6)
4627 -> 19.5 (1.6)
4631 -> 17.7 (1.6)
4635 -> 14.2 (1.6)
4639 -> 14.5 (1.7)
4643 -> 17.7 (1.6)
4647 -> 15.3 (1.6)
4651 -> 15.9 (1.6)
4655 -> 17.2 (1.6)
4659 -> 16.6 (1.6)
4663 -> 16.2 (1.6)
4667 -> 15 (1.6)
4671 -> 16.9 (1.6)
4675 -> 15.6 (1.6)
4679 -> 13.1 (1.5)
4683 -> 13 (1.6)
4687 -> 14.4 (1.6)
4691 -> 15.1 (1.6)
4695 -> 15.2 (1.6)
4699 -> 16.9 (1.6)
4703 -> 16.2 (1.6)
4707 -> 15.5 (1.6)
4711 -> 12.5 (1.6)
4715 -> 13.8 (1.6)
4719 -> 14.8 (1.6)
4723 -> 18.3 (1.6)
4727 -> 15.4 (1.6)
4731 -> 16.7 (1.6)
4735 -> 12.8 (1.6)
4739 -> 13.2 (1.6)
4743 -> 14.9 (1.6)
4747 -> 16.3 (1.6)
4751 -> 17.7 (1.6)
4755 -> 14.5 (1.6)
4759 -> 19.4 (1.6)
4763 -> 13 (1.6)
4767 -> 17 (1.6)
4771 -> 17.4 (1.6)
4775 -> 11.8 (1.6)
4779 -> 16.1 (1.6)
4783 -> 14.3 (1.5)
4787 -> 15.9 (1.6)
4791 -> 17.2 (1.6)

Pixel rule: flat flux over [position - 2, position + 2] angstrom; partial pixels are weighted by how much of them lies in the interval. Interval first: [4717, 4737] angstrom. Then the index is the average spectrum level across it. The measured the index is 15.6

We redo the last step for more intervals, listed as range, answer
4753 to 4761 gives 16.9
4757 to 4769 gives 16.5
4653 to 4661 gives 16.9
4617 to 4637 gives 16.6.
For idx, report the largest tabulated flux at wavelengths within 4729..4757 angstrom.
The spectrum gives 17.7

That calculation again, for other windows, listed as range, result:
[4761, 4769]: 17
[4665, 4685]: 16.9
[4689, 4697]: 15.2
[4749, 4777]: 19.4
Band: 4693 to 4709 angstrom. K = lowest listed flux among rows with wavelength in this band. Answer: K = 15.2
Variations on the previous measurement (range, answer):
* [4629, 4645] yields 14.2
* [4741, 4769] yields 13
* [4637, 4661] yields 14.5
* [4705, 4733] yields 12.5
